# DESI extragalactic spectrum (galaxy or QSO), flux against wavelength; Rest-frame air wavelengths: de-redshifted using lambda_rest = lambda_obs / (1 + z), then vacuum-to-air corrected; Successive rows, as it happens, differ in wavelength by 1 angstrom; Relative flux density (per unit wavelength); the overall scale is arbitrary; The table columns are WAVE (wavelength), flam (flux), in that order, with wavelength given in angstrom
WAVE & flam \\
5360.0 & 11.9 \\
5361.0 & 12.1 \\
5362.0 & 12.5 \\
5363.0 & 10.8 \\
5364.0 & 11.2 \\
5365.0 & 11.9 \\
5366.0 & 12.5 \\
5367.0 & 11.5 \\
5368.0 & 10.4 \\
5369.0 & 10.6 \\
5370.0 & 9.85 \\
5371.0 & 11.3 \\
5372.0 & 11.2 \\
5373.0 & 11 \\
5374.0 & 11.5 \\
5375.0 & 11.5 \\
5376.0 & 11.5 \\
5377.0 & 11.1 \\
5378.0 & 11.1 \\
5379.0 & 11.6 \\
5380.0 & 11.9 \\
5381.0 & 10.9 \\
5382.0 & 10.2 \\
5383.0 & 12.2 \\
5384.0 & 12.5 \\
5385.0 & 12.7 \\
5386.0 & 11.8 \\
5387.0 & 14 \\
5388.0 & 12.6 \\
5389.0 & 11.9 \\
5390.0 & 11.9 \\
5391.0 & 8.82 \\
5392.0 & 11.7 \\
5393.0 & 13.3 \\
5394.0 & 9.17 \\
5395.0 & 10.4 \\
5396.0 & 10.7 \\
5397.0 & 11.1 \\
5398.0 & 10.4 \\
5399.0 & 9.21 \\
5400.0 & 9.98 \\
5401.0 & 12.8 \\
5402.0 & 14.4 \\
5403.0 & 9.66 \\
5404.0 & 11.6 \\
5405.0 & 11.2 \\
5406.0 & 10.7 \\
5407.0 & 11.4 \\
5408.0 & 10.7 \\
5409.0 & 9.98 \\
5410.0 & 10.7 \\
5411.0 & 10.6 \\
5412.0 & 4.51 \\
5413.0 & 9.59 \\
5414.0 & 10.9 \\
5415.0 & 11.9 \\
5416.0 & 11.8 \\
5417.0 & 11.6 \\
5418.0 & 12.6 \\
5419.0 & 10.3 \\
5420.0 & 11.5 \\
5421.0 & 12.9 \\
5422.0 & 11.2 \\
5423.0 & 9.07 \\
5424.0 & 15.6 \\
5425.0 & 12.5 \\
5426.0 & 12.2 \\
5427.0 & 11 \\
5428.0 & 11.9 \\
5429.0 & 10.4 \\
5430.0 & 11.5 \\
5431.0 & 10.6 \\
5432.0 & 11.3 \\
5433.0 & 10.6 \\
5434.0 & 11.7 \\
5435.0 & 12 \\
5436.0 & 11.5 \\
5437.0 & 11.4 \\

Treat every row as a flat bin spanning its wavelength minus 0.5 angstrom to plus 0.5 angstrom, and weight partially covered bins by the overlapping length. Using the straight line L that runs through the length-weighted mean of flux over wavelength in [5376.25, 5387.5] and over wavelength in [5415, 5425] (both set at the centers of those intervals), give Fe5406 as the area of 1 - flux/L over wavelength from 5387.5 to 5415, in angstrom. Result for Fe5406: 2.52 angstrom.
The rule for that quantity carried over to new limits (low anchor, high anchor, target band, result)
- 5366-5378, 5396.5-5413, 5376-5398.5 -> -1.28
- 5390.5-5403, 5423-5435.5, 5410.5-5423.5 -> 0.85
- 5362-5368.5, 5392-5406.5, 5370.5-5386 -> -0.24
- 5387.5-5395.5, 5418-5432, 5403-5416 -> 1.23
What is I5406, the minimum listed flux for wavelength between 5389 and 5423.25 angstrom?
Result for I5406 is 4.51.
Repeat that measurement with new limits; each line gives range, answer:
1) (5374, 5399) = 8.82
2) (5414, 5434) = 9.07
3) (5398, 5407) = 9.21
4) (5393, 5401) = 9.17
